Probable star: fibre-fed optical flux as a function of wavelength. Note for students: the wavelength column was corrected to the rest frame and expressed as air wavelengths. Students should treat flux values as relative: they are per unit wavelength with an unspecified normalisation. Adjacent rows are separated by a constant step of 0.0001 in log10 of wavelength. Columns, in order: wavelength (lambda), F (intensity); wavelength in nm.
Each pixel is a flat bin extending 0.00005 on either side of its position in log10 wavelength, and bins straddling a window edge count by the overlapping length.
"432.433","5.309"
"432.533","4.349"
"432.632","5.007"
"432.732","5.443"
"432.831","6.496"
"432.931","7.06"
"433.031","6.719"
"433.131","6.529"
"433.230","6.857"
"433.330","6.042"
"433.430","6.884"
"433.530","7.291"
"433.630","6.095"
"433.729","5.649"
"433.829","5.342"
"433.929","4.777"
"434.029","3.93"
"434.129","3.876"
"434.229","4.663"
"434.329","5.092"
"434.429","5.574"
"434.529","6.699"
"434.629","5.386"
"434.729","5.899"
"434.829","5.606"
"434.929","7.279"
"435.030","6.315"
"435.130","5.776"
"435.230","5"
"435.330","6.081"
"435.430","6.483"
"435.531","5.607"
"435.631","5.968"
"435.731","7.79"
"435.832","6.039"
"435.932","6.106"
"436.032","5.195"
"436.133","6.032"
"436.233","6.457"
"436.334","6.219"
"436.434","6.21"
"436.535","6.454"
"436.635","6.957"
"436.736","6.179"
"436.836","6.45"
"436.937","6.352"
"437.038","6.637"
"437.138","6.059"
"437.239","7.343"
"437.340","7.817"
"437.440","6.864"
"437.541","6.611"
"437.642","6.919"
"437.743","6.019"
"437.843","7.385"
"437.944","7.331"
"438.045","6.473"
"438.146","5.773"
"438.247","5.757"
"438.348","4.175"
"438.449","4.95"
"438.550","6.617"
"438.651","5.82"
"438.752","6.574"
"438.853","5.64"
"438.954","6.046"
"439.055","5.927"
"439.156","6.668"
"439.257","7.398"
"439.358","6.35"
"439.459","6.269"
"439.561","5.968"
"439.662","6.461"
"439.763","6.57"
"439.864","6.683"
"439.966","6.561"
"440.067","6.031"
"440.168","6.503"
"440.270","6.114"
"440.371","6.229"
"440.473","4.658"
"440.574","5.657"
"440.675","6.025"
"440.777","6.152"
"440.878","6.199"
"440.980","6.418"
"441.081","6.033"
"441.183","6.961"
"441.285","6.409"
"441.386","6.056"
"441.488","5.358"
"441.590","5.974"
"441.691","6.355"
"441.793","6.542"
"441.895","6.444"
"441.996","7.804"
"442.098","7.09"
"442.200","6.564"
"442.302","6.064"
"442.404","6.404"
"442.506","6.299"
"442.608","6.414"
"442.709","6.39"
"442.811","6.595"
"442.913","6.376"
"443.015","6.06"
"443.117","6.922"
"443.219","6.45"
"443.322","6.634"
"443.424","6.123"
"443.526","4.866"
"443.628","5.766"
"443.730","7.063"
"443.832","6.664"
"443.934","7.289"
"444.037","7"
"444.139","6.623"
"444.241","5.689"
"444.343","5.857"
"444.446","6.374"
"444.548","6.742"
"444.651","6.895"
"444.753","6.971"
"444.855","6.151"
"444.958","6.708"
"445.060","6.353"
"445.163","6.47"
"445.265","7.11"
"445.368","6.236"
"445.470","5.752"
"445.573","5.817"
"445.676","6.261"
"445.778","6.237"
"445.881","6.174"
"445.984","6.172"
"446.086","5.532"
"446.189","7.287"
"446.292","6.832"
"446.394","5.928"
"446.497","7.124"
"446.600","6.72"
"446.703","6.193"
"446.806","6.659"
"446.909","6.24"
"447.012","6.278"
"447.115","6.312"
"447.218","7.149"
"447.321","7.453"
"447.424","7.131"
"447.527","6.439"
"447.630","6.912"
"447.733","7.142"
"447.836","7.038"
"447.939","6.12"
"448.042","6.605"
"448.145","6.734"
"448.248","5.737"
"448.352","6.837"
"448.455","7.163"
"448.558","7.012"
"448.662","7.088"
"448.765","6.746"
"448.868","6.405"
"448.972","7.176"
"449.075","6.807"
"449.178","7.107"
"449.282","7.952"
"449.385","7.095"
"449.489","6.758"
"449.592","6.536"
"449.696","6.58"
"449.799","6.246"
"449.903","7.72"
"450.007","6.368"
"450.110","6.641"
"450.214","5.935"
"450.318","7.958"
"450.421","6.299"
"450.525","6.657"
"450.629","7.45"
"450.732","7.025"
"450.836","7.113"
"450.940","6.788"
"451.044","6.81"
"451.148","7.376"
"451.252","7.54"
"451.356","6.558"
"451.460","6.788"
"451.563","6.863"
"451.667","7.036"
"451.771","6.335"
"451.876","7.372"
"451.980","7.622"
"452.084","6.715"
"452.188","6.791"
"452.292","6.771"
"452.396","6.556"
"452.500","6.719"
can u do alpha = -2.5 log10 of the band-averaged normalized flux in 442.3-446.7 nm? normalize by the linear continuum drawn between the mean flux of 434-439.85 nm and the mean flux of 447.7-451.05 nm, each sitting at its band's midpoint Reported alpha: 0.03 mag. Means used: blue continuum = 6.15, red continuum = 6.84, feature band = 6.41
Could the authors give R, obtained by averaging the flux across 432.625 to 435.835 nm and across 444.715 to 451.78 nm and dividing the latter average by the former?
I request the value 1.1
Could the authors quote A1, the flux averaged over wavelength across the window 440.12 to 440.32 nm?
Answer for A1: 6.29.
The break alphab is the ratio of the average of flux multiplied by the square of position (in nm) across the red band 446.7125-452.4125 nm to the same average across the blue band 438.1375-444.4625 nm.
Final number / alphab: 1.14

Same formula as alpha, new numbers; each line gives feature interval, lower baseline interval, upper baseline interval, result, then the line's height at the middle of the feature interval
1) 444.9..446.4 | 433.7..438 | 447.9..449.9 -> 0.05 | 6.63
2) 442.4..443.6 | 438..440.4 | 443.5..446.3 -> 0.01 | 6.31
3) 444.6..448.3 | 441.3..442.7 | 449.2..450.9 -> 0.03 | 6.68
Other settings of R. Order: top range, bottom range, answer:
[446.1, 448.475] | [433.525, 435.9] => 1.16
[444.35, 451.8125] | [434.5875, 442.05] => 1.07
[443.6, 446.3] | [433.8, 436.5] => 1.12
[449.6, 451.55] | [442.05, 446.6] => 1.07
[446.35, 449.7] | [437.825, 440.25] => 1.09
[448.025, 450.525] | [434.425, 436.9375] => 1.10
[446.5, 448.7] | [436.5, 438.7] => 1.05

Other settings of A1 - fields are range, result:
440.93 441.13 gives 6.24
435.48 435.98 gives 6.3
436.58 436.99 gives 6.48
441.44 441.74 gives 5.91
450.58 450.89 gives 7.2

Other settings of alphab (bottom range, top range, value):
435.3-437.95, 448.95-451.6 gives 1.13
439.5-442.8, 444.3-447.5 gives 1.05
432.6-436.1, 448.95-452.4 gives 1.26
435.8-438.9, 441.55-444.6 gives 1.05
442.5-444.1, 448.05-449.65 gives 1.09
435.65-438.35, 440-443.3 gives 1.00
